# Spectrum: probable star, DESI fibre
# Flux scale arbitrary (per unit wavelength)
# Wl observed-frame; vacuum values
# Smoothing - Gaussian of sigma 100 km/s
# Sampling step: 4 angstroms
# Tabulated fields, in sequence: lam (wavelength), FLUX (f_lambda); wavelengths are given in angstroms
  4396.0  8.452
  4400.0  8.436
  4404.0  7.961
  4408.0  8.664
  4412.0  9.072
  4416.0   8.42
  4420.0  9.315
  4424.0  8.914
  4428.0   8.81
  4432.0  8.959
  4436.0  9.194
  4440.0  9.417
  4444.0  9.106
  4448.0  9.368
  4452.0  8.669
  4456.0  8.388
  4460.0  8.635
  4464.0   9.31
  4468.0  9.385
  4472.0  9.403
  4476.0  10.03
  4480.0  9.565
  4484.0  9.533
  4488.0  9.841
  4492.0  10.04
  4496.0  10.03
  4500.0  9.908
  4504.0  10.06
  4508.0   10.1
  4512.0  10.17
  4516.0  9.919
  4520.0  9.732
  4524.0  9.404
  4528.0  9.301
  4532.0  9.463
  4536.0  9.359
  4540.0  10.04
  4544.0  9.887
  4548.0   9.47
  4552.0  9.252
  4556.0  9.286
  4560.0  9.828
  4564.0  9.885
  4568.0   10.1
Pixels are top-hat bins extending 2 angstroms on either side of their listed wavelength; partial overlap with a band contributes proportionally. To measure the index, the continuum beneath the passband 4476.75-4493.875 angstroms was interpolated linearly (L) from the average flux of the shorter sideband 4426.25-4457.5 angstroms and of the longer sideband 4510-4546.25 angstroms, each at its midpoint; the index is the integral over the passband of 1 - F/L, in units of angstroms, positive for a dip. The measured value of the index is -0.8 angstroms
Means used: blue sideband 9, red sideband 9.7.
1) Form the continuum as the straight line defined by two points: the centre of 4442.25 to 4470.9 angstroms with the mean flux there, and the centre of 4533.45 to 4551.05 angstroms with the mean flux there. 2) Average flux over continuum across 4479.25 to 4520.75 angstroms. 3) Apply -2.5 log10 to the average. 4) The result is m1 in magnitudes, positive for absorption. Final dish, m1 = -0.07 mag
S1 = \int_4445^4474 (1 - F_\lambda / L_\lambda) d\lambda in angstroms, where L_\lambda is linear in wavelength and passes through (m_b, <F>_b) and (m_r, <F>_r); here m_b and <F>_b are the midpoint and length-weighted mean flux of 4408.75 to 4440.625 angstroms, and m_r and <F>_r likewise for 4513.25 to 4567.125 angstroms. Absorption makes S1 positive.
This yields 0.5 angstroms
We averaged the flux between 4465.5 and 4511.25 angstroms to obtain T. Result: 9.81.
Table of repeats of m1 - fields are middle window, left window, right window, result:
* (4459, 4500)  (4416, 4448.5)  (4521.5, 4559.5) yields -0.04 mag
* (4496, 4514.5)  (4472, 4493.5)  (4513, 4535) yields -0.04 mag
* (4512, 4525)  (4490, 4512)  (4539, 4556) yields 0.01 mag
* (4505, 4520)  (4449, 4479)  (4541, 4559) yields -0.07 mag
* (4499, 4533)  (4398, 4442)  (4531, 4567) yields -0.04 mag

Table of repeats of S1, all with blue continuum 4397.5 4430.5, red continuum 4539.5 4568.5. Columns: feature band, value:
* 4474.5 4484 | -0.6 angstroms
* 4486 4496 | -0.8 angstroms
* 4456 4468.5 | 0.1 angstroms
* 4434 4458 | -0.3 angstroms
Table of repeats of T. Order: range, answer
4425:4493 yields 9.26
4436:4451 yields 9.24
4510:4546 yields 9.7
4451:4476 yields 9.06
